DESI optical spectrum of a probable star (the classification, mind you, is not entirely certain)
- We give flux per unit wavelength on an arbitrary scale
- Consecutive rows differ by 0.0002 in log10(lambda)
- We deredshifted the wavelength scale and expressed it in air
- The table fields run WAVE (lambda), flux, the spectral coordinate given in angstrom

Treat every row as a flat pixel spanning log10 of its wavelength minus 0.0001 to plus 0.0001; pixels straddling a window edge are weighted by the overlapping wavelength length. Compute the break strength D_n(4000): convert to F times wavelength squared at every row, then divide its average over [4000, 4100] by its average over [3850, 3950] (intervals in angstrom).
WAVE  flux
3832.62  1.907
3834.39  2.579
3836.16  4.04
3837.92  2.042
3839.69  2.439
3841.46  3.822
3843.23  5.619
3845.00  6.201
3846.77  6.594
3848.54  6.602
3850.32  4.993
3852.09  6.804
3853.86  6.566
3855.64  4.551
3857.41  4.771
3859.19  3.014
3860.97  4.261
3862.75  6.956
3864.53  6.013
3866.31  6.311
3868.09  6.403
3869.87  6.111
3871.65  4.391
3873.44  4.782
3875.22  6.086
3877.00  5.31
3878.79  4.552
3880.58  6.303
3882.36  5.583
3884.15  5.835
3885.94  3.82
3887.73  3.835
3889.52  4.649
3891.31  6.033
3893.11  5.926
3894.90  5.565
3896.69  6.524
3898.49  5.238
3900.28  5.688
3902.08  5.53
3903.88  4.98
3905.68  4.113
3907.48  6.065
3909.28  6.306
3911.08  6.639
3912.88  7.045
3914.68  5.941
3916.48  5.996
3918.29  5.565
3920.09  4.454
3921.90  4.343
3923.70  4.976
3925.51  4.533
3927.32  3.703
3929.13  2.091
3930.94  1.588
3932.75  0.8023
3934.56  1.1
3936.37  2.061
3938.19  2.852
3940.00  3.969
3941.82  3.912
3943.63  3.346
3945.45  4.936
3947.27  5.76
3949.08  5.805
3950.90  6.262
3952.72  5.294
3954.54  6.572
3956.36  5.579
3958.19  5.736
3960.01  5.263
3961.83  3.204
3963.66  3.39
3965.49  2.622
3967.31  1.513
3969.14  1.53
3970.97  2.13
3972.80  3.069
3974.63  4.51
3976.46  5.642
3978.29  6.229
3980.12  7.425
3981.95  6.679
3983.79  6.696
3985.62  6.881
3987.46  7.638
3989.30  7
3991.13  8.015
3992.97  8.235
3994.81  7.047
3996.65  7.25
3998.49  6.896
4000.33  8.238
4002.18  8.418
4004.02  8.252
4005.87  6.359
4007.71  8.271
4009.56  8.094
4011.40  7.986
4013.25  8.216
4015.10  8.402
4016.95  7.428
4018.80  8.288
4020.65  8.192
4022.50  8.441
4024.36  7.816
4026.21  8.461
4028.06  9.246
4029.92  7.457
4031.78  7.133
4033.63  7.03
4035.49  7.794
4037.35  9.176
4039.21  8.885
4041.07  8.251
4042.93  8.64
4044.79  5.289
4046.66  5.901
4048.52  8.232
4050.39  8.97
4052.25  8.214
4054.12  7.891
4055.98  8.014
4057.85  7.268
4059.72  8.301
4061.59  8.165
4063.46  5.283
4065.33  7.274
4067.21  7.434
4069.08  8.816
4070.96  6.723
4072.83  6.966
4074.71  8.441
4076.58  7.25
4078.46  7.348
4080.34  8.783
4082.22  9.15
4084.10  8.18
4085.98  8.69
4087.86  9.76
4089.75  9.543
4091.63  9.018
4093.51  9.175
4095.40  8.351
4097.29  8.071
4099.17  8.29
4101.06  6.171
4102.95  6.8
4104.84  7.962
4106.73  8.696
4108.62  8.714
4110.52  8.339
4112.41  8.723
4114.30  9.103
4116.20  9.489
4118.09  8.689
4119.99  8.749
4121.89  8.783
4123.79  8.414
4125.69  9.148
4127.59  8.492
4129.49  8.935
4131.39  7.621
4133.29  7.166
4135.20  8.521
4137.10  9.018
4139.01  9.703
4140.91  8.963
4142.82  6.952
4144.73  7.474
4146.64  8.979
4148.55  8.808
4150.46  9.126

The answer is 1.8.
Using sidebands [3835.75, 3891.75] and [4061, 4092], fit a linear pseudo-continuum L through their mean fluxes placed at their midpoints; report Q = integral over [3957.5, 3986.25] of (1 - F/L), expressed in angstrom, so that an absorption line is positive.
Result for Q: 9.3 angstrom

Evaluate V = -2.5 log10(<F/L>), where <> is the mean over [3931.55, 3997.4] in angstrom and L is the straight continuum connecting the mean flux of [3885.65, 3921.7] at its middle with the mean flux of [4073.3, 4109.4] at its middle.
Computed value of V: 0.31 mag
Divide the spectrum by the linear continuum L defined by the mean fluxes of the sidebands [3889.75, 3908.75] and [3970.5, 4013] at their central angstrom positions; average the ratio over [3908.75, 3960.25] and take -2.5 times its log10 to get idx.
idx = 0.31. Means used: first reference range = 5.55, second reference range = 6.9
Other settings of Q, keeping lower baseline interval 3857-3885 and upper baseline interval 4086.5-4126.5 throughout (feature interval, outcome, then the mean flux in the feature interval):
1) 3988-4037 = -3.7 angstrom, 7.86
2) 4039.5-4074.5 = 1.4 angstrom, 7.58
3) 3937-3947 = 3.9 angstrom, 3.88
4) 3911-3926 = 1.5 angstrom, 5.46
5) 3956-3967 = 4.2 angstrom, 4.08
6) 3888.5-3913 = 0.6 angstrom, 5.68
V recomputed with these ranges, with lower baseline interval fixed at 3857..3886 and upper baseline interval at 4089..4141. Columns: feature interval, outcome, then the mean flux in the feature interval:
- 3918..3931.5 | 0.48 mag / 3.89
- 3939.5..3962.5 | 0.25 mag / 5.09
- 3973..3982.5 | 0.16 mag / 5.85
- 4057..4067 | 0.08 mag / 7.27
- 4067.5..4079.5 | 0.05 mag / 7.59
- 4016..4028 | -0.12 mag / 8.19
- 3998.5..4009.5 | -0.11 mag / 7.83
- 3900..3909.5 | 0.09 mag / 5.36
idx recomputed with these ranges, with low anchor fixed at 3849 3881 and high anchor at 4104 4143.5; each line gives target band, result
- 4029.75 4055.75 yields -0.03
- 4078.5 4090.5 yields -0.10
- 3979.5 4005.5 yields -0.07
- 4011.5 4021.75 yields -0.11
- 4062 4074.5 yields 0.10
